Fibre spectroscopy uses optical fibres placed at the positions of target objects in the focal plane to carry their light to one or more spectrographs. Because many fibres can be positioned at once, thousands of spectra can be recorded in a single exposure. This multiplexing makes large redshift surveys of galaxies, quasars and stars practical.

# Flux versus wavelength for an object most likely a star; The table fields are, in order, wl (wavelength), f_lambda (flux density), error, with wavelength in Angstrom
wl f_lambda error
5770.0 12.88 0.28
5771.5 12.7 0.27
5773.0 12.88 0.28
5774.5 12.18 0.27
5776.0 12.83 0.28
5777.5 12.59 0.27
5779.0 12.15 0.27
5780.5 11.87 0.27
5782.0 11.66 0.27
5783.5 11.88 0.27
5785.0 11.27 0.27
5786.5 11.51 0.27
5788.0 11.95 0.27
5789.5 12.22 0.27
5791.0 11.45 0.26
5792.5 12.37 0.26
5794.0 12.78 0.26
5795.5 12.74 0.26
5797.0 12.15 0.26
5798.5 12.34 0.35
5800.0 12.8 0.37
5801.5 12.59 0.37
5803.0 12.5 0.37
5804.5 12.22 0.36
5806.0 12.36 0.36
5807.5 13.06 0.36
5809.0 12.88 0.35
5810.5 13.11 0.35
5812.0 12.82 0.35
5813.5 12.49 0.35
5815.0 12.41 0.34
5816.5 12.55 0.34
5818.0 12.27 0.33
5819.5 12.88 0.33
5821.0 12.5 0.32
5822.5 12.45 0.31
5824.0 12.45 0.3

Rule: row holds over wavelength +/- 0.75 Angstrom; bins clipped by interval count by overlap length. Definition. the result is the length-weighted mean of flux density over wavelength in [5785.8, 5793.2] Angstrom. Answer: 11.9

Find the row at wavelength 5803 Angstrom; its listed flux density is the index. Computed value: 12.5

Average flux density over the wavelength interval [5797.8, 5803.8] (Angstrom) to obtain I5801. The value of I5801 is 12.6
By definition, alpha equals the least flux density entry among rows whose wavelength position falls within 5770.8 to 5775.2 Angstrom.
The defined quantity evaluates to 12.18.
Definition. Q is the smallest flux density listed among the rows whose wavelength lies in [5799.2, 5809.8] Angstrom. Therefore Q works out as 12.22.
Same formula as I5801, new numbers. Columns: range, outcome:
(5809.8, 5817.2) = 12.7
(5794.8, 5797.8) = 12.4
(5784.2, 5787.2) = 11.4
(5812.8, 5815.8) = 12.5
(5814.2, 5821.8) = 12.5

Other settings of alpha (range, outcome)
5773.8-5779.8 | 12.15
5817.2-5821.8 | 12.27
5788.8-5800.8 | 11.45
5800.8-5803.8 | 12.5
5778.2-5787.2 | 11.27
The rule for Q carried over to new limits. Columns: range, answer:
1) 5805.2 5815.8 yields 12.36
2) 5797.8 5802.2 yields 12.34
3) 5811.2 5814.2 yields 12.49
